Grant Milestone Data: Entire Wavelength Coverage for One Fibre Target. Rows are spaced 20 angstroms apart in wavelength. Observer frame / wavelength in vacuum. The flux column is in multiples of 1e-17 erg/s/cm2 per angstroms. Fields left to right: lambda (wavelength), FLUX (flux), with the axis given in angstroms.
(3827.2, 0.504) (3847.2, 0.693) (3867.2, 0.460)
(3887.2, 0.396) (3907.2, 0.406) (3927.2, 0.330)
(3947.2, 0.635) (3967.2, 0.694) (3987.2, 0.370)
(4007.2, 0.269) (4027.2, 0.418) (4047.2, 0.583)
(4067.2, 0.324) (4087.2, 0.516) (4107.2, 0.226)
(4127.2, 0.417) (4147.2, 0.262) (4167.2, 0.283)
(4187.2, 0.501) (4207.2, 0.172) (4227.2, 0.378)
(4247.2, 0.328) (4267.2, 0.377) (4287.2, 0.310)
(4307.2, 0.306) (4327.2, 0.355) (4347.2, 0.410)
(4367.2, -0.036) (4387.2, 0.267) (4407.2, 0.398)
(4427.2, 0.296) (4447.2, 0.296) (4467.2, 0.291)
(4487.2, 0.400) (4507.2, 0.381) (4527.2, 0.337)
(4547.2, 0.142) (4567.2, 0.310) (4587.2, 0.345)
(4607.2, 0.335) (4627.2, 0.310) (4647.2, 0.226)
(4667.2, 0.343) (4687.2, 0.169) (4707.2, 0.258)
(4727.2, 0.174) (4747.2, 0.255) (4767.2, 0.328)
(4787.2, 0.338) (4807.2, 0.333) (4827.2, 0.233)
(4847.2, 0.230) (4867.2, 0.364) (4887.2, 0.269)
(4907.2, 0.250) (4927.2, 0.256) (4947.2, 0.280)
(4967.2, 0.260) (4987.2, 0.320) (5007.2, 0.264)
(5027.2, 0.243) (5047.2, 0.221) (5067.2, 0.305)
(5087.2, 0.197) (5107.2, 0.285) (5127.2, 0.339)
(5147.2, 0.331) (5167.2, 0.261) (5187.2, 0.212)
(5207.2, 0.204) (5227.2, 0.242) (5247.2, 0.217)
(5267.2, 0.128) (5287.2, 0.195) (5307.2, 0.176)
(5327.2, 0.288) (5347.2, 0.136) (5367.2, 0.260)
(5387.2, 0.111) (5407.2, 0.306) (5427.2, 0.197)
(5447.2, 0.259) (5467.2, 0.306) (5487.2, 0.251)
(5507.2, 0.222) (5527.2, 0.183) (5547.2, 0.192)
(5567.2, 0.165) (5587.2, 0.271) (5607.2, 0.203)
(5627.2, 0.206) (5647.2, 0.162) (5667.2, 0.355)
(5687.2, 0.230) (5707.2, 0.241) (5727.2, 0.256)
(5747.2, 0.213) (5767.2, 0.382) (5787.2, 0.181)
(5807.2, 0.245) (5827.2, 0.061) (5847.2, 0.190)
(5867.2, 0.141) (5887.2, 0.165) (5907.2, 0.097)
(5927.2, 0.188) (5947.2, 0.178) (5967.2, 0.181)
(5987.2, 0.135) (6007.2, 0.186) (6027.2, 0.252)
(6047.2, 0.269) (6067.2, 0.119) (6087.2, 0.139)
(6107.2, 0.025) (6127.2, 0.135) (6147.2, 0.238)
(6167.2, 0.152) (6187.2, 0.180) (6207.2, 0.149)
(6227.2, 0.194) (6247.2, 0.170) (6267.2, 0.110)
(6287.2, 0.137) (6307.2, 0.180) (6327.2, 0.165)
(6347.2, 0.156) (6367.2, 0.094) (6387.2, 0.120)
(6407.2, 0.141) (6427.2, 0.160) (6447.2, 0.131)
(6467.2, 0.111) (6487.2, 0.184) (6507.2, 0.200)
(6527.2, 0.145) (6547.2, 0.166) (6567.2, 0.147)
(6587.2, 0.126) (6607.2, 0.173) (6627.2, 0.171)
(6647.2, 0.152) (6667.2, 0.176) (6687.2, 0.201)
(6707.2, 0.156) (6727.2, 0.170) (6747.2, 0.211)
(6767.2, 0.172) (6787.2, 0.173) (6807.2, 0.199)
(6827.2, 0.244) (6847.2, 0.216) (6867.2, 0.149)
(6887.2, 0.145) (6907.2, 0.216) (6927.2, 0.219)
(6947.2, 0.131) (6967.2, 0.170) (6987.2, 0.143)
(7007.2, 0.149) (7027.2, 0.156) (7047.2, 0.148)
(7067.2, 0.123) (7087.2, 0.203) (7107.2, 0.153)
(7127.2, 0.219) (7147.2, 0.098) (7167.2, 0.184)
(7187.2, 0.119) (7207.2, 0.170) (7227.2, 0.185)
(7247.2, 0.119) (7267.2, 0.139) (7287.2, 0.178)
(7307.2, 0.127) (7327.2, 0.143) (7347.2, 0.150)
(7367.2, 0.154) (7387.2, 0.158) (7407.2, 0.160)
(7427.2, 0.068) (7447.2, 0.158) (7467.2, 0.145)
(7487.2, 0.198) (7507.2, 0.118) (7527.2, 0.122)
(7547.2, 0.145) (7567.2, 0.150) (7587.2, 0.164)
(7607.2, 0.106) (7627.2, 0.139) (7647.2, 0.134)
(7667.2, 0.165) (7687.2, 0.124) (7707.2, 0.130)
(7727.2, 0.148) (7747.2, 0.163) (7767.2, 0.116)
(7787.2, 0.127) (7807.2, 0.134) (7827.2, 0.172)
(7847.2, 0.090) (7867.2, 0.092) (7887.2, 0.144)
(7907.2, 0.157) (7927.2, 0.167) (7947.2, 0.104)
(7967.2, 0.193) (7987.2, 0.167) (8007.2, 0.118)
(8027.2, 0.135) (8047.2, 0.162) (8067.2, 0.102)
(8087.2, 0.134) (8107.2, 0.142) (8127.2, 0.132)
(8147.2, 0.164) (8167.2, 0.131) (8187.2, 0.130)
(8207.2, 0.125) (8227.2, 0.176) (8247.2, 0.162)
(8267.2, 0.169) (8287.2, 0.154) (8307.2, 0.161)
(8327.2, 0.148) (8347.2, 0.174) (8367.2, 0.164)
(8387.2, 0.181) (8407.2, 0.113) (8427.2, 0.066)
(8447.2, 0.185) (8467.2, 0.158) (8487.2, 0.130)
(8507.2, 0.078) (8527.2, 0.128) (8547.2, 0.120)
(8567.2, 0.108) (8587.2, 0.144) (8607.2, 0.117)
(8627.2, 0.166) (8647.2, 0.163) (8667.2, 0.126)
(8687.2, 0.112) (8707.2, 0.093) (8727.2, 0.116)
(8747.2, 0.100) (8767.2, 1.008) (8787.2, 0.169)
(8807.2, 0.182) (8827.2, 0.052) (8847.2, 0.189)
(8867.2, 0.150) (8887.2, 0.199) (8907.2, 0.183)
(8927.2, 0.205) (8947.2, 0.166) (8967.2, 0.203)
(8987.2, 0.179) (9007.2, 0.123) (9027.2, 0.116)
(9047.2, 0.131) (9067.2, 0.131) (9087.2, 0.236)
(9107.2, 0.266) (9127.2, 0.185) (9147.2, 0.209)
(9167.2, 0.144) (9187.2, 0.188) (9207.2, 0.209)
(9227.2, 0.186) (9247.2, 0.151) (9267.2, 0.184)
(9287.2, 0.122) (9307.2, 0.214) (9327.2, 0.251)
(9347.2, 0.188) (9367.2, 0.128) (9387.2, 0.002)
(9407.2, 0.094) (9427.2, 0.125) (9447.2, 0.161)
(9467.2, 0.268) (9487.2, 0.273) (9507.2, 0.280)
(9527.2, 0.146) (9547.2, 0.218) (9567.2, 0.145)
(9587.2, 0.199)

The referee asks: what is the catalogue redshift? 1.352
